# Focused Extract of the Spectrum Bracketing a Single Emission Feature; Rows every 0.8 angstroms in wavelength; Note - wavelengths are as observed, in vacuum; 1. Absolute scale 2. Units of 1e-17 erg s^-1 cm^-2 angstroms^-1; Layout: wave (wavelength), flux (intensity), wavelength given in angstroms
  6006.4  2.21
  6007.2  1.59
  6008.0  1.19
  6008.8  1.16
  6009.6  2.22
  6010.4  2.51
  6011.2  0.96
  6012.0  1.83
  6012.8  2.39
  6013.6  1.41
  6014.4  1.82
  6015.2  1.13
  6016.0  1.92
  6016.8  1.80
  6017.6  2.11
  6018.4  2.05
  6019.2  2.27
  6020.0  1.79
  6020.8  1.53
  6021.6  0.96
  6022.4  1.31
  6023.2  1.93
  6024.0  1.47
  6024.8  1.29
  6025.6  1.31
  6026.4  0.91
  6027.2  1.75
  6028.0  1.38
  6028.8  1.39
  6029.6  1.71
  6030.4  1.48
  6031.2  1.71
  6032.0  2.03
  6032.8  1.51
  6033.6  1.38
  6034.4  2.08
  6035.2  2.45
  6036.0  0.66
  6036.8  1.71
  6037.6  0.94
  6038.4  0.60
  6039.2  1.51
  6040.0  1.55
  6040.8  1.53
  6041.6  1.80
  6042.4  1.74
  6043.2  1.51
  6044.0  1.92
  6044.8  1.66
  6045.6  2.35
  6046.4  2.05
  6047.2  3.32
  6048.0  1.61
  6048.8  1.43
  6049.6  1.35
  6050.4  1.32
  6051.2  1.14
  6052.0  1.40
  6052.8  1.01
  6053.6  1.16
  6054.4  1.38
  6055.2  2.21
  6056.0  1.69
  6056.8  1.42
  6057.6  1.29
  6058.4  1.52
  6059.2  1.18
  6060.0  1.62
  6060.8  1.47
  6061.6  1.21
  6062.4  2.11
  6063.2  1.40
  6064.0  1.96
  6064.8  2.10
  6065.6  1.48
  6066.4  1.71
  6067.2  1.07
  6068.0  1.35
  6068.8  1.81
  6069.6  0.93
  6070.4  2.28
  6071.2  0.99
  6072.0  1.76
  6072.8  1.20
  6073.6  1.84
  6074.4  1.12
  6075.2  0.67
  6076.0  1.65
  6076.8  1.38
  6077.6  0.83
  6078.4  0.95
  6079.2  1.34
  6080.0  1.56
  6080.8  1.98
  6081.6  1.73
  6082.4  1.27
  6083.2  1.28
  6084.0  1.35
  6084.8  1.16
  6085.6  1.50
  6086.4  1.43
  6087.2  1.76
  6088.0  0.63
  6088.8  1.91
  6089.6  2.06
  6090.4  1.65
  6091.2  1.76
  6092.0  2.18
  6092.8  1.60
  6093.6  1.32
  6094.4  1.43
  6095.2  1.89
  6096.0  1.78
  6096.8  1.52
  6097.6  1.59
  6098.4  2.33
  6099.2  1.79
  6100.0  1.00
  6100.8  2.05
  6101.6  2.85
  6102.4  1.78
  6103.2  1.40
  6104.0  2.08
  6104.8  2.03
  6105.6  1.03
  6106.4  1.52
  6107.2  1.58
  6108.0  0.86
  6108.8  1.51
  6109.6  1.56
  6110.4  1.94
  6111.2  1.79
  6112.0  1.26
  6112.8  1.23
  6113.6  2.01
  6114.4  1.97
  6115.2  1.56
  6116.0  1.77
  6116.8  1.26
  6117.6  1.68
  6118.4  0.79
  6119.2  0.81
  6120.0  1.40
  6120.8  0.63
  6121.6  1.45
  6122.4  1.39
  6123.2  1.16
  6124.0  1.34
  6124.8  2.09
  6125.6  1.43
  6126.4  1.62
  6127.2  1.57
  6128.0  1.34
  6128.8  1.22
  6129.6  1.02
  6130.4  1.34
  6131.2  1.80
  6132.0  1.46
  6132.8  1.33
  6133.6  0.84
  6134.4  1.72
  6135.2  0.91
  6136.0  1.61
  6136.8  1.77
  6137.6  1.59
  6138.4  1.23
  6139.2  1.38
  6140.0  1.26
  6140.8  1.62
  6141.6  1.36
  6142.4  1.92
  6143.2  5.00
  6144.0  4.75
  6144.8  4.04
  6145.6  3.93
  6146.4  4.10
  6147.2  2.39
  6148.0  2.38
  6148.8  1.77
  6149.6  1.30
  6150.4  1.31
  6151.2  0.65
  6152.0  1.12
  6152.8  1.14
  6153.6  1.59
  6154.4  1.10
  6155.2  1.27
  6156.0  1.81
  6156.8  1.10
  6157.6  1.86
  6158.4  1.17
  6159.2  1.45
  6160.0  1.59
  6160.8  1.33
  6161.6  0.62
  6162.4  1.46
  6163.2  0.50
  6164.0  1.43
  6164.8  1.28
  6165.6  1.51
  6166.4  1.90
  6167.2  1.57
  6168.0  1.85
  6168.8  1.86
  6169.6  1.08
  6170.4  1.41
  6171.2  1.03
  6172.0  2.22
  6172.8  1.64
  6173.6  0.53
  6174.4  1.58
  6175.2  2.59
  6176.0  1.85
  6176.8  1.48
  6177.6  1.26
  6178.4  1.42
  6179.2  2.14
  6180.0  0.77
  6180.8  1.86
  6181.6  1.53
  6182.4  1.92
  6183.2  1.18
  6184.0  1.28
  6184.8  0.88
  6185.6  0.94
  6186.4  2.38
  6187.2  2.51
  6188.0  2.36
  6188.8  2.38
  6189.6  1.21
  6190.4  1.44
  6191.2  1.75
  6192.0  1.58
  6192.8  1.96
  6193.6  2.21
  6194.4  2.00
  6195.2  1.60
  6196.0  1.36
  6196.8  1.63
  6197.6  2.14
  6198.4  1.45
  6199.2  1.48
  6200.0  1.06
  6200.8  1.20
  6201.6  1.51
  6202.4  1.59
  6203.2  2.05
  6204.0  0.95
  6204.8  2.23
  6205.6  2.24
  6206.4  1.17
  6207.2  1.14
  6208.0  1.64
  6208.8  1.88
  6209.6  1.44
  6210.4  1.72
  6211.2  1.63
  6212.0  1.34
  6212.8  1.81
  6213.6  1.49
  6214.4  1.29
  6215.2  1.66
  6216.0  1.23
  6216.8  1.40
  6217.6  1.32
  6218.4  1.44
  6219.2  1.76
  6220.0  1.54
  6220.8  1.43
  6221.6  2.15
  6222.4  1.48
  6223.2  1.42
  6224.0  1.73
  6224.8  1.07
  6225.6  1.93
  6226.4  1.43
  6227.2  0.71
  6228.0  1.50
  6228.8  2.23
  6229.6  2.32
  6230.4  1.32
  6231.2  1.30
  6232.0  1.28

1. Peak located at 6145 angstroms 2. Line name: H-beta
